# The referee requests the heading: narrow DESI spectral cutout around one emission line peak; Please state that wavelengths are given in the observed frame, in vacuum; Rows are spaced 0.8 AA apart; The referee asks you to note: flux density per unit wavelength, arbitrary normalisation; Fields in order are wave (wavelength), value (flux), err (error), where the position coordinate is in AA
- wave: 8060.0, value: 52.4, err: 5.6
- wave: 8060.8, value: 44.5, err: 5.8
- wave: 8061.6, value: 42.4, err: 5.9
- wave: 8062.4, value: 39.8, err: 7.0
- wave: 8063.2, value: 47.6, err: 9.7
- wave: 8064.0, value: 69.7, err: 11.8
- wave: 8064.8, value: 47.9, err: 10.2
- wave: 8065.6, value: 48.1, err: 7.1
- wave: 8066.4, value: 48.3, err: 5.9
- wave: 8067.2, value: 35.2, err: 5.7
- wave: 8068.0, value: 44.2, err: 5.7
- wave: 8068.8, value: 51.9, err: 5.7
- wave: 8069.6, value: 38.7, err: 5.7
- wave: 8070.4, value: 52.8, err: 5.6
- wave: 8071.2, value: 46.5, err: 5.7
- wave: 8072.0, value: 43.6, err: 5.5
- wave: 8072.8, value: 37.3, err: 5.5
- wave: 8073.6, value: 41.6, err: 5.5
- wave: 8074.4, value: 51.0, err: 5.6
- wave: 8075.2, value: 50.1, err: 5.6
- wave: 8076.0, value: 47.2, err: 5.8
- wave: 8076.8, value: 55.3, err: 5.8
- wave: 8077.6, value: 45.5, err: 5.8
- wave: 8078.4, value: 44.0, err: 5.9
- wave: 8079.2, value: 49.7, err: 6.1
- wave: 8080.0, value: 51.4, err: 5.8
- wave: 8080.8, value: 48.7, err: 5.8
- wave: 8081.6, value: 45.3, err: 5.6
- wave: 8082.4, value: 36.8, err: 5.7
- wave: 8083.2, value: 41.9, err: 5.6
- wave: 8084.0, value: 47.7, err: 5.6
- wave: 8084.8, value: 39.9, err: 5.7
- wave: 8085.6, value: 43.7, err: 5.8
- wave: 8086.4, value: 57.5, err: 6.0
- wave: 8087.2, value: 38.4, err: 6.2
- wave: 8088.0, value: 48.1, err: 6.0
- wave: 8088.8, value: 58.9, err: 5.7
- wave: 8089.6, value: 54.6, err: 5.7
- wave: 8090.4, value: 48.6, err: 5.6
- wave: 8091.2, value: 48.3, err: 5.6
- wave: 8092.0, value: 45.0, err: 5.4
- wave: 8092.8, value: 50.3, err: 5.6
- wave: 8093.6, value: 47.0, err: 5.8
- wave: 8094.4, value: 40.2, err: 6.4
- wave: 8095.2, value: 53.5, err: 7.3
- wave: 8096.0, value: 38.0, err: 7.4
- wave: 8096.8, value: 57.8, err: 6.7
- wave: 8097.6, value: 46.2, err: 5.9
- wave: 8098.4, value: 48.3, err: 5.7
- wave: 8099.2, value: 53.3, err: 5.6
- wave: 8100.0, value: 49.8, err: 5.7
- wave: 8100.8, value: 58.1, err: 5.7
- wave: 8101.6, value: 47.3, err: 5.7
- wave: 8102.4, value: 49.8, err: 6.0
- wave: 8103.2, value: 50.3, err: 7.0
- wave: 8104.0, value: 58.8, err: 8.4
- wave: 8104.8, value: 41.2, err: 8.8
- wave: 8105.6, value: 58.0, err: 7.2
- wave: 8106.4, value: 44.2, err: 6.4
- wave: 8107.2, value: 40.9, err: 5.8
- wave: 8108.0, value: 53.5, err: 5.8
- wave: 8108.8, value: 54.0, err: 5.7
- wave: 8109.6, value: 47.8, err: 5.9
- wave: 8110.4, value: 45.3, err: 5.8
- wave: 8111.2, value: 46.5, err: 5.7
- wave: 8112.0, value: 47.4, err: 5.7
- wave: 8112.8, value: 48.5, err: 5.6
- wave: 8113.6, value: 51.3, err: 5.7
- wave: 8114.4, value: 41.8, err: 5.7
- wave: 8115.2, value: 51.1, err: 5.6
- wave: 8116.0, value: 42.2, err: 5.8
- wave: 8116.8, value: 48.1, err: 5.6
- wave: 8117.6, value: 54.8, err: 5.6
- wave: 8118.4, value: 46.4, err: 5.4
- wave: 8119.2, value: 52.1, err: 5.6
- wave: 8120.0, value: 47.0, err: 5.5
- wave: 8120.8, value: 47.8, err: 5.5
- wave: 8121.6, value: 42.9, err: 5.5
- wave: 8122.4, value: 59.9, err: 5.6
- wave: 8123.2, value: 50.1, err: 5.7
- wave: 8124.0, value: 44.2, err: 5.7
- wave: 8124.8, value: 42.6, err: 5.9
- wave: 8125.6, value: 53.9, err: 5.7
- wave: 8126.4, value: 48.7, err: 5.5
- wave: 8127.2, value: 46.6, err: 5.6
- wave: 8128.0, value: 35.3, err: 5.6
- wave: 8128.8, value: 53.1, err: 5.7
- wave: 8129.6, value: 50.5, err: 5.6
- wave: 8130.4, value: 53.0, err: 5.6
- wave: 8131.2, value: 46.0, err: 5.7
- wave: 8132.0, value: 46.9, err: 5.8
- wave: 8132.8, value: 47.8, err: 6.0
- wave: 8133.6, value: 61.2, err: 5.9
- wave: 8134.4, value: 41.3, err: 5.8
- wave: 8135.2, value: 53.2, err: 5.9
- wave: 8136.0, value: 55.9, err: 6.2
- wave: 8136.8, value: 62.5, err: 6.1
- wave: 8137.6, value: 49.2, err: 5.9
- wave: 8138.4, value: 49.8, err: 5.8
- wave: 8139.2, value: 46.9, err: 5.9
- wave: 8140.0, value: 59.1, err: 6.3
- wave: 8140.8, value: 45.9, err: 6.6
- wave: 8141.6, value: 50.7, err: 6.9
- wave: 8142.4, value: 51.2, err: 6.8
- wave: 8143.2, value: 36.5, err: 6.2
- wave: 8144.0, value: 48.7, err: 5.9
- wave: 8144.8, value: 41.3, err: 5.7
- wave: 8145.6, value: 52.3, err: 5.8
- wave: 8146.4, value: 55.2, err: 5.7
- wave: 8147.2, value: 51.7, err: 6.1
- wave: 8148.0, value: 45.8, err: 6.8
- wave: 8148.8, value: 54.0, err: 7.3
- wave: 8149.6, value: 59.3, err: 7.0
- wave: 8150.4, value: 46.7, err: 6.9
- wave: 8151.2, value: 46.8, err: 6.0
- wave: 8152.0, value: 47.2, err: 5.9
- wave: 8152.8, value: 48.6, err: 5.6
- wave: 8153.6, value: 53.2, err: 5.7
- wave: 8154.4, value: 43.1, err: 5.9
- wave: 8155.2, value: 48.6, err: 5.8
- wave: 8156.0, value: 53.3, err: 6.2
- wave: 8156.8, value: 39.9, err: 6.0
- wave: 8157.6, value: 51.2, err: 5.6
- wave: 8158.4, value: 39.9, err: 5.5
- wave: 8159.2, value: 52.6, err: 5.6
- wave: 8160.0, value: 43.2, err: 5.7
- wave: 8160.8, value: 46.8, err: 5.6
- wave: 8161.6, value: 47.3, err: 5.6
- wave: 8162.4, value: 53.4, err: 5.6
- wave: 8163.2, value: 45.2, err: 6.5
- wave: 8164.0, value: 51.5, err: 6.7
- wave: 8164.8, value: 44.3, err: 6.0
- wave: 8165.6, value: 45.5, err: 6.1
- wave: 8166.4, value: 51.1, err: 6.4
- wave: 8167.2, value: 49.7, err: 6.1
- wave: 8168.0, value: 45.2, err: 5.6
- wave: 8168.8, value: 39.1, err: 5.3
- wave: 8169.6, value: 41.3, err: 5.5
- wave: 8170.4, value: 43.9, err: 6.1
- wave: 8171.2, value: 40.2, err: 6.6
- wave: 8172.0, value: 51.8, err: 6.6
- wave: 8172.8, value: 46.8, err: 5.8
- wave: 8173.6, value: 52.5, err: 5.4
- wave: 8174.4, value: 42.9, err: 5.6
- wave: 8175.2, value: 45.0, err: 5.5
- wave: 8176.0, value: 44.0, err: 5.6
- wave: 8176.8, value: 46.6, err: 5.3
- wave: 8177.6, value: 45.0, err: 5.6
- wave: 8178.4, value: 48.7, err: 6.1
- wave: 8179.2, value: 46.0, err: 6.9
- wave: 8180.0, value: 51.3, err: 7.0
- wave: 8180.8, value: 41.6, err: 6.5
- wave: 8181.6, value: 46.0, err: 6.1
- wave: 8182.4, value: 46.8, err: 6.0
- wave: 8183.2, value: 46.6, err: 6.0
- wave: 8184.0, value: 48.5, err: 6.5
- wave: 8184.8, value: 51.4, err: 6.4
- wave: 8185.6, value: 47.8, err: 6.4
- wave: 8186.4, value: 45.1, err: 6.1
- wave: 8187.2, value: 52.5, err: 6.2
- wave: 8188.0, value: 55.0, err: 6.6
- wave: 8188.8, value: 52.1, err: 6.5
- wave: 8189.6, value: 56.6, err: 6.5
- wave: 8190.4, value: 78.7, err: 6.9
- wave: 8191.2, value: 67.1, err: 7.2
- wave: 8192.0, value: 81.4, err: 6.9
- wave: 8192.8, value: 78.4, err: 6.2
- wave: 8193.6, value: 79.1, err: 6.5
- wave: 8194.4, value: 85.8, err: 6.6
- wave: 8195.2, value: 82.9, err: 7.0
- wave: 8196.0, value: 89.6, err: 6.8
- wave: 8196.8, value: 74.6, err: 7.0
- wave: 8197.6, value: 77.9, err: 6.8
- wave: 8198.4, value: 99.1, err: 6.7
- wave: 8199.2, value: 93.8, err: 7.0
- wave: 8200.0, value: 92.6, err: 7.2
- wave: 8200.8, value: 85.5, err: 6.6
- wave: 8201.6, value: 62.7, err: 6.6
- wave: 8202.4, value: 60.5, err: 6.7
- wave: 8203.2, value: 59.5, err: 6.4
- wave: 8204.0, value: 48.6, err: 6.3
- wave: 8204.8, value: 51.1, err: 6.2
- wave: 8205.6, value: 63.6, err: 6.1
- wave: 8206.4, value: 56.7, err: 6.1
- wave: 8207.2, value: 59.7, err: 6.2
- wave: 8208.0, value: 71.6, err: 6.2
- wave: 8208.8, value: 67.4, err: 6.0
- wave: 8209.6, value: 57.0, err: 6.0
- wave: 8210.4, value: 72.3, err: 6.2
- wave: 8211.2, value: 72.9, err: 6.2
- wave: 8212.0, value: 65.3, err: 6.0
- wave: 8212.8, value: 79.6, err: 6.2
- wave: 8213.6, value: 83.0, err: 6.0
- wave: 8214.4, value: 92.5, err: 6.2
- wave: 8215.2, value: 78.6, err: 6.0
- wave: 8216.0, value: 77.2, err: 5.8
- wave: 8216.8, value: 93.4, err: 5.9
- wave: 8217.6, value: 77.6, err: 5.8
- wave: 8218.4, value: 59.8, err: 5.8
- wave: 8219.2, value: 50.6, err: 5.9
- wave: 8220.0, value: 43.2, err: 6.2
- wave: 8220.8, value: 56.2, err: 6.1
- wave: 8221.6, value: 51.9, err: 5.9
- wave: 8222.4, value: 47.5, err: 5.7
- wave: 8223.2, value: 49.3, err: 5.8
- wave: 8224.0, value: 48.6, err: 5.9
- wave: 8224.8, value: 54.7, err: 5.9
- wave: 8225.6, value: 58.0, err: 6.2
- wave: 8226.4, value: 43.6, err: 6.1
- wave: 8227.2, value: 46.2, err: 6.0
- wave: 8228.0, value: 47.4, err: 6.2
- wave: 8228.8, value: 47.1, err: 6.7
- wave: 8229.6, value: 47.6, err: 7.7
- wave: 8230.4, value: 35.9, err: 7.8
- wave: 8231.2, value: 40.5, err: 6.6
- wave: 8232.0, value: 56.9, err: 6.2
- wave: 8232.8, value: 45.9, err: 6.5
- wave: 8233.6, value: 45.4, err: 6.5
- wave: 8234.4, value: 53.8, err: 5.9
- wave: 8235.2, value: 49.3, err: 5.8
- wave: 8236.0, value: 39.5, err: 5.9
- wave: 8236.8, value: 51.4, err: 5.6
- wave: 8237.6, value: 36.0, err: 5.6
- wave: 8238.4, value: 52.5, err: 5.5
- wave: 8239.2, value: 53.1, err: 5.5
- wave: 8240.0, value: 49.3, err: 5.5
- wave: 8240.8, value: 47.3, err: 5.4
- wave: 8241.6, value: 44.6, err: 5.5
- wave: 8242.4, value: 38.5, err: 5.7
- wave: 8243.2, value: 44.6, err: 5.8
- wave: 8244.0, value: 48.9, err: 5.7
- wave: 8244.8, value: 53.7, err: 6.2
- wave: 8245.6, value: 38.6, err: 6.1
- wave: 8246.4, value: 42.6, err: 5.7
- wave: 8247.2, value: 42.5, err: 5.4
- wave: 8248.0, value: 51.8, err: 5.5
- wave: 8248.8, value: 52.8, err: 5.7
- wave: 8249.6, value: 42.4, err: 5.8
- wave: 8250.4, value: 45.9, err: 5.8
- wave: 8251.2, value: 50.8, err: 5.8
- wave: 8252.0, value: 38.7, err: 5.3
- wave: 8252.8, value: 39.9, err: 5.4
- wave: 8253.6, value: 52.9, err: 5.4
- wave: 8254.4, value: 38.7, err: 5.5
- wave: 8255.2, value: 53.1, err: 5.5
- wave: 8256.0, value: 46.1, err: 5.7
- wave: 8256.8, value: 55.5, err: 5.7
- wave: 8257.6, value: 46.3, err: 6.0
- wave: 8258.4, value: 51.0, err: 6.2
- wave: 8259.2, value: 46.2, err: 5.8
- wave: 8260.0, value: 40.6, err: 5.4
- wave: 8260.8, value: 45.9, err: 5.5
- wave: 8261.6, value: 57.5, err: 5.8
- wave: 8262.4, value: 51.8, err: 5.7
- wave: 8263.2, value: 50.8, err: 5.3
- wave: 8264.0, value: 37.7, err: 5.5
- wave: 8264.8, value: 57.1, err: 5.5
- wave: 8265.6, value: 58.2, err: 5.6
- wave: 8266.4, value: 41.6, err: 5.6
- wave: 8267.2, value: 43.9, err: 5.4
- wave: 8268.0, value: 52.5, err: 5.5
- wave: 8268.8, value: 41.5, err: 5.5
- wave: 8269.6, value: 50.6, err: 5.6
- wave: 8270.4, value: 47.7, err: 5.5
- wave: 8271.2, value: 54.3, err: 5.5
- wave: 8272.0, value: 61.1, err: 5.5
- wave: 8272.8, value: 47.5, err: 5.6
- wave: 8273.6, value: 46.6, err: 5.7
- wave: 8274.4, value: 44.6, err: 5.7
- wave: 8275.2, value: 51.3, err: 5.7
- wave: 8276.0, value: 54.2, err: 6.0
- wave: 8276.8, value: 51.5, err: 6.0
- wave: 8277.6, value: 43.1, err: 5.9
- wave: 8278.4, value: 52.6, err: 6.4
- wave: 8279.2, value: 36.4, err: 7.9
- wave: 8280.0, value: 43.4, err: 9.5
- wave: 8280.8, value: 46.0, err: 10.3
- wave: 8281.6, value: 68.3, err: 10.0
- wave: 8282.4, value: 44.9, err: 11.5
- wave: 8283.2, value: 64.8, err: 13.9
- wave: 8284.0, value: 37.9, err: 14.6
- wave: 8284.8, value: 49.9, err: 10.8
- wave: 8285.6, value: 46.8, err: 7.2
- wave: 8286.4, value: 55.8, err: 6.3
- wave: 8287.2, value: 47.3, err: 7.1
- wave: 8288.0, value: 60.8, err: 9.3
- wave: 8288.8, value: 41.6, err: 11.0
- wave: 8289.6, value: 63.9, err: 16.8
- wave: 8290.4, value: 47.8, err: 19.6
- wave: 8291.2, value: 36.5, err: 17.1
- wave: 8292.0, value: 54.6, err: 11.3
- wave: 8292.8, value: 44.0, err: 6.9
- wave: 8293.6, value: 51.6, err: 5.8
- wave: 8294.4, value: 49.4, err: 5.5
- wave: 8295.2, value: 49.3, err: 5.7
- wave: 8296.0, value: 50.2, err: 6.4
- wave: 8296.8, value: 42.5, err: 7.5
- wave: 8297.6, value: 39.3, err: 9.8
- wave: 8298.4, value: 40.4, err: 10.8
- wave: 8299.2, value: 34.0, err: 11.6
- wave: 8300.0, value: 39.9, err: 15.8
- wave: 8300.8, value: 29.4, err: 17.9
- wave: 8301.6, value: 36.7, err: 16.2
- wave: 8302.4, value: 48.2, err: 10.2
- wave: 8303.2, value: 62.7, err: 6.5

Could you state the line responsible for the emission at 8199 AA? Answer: [S II]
